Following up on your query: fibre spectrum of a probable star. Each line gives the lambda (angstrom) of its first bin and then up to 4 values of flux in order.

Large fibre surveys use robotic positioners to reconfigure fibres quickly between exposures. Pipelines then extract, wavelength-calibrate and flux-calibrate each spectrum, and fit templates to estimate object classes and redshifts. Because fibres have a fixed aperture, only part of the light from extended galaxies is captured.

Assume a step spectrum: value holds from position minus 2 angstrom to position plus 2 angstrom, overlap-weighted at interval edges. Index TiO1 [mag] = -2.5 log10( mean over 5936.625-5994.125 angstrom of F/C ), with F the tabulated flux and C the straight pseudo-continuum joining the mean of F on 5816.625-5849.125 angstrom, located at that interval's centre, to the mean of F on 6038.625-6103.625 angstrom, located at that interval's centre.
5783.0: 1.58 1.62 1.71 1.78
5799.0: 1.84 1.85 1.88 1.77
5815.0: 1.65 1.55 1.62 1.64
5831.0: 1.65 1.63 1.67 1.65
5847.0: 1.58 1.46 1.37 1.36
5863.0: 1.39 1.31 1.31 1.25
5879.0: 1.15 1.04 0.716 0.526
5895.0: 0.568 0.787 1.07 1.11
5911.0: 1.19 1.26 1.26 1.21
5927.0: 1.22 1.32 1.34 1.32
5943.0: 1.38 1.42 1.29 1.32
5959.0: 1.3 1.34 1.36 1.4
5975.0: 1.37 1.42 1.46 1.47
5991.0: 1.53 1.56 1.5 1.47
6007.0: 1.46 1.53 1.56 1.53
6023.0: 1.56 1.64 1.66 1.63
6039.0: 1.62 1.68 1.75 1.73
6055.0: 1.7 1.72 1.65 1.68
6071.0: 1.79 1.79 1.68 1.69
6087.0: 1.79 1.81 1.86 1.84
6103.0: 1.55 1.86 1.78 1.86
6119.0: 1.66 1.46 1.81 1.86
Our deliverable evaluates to 0.21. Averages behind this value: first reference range 1.62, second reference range 1.73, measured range 1.39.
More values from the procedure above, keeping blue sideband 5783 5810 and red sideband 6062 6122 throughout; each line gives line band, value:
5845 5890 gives 0.372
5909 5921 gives 0.382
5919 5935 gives 0.359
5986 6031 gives 0.144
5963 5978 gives 0.266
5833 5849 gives 0.083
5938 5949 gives 0.264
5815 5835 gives 0.092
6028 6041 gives 0.074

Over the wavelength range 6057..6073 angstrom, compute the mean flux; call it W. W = 1.71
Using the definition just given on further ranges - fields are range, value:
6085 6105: 1.77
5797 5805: 1.85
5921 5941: 1.28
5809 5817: 1.71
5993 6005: 1.51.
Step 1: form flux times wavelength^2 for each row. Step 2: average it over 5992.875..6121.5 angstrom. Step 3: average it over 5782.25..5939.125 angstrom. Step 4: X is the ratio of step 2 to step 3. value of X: 1.30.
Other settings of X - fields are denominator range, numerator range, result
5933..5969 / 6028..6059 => 1.29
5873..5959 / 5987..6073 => 1.48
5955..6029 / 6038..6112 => 1.22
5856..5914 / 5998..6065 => 1.59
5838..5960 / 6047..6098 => 1.51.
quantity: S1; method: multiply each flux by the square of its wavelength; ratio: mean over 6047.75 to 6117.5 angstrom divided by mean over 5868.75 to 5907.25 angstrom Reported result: 1.97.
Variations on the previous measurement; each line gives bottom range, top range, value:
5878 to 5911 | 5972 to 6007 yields 1.72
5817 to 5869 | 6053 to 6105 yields 1.23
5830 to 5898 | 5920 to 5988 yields 1.10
